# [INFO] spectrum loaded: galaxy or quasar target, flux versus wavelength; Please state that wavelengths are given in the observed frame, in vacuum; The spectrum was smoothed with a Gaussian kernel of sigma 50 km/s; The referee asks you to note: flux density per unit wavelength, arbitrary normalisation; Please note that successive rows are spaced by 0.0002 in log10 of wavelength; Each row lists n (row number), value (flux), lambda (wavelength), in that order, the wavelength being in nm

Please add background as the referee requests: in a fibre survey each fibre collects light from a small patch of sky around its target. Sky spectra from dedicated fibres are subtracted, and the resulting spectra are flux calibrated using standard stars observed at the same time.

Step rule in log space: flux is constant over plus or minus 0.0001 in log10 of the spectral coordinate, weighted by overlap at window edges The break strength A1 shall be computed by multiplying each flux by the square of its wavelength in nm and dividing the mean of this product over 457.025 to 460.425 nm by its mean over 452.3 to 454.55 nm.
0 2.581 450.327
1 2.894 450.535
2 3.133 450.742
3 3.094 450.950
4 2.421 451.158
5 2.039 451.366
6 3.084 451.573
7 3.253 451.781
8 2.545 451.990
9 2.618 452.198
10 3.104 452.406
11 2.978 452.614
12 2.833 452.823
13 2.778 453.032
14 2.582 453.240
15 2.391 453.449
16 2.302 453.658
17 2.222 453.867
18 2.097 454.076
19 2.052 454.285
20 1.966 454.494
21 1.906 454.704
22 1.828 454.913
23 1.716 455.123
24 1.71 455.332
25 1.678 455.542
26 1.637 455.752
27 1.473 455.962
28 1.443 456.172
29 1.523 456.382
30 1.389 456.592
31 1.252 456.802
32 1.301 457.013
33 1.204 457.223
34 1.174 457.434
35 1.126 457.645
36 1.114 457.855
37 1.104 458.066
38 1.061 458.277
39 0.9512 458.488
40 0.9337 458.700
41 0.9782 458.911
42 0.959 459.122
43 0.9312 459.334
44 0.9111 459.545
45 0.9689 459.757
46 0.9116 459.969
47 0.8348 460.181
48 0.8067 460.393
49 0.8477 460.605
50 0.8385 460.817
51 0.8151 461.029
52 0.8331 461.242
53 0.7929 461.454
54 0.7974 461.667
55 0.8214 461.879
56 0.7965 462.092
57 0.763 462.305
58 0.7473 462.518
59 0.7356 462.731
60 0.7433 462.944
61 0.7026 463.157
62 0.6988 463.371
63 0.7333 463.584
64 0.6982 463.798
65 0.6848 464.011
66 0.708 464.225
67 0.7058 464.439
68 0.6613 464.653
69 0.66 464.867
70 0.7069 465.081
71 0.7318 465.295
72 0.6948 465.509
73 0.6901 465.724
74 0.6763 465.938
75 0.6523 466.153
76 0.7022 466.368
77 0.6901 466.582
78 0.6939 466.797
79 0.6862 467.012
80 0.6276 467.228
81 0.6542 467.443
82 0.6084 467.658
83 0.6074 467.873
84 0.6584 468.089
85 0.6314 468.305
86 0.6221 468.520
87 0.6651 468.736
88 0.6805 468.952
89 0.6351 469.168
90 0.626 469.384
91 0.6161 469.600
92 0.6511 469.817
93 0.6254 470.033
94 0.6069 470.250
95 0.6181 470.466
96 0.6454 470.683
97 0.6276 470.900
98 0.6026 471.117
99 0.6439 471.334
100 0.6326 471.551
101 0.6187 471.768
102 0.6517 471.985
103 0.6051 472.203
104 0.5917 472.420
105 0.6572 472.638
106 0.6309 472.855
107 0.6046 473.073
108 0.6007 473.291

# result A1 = 0.41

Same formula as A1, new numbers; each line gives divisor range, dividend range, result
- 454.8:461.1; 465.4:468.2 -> 0.59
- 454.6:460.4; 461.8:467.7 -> 0.58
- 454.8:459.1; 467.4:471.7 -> 0.51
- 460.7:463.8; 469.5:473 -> 0.85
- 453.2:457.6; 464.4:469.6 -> 0.40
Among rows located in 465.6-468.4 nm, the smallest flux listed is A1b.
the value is 0.6074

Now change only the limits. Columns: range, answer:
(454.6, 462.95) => 0.7356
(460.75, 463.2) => 0.7026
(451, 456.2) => 1.443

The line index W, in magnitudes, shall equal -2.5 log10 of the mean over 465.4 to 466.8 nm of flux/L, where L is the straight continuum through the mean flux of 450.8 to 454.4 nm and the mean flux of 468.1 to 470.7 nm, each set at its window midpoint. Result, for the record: 0.43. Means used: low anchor 2.62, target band 0.685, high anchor 0.636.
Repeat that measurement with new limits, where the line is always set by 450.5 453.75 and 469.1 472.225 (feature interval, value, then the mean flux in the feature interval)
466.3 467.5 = 0.49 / 0.676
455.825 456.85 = 0.50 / 1.43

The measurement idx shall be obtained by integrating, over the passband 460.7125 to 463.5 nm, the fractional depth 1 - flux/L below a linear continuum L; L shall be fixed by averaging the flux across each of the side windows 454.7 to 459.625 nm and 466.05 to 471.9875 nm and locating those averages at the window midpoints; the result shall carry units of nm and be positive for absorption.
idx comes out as 0.67 nm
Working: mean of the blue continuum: 1.29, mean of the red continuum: 0.642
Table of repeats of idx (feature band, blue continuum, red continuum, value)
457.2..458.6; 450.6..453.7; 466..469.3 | 0.62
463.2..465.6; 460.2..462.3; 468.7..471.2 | 0.16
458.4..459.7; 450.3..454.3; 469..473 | 0.66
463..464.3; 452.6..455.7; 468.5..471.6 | 0.57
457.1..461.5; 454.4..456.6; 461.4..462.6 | 0.72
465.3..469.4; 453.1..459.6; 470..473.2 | 0.99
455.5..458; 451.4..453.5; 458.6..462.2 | 0.59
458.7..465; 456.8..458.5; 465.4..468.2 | 0.87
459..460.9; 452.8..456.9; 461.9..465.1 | 0.50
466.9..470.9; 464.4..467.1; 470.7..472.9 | 0.12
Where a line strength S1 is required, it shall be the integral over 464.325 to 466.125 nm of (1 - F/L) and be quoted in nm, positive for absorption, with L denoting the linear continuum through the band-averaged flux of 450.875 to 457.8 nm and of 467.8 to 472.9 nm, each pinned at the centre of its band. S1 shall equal 0.66 nm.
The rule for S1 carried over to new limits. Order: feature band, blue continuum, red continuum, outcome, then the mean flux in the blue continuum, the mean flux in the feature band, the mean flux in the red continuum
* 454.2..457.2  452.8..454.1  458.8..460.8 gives 0.46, 2.46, 1.62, 0.903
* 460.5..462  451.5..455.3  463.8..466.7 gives 0.54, 2.44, 0.821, 0.69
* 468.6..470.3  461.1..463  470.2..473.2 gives 0.06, 0.783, 0.639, 0.624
